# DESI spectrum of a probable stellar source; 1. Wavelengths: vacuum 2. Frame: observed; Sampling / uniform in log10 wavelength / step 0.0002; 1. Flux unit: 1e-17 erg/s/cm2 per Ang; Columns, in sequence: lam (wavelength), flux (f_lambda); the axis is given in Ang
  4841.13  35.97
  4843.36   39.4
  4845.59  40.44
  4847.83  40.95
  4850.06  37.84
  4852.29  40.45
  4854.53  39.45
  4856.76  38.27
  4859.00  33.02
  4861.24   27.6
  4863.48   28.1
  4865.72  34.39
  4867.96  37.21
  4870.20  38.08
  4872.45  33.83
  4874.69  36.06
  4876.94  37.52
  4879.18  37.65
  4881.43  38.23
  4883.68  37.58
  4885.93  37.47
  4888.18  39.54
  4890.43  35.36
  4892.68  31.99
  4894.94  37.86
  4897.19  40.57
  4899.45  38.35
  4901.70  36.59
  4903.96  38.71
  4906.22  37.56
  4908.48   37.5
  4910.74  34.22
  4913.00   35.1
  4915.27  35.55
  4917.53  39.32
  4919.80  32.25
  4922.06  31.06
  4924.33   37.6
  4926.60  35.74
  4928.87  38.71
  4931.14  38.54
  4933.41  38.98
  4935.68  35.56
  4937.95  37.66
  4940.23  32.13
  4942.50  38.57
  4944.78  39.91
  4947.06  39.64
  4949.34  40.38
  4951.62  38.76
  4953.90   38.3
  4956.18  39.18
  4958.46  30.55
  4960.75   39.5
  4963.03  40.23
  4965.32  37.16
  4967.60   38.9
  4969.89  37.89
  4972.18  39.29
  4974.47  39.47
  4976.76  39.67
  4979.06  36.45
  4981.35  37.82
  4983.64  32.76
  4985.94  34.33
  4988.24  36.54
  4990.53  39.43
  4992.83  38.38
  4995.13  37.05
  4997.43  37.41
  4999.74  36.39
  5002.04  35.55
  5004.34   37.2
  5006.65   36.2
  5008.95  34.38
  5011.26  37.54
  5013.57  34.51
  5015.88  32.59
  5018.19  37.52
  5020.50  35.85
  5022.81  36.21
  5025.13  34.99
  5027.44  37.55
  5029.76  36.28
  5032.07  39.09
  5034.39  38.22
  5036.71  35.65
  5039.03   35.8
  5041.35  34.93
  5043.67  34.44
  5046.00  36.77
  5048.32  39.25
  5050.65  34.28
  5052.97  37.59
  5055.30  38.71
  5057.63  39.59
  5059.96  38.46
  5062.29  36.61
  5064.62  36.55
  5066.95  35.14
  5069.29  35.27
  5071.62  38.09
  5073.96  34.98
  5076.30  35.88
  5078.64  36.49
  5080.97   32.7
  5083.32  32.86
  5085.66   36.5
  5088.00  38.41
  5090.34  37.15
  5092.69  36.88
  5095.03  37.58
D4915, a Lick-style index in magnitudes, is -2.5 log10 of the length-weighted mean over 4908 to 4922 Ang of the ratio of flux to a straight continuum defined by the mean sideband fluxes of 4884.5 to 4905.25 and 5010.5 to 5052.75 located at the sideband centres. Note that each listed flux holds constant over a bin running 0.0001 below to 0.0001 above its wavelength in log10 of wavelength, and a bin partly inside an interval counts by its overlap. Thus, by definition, 0.06 mag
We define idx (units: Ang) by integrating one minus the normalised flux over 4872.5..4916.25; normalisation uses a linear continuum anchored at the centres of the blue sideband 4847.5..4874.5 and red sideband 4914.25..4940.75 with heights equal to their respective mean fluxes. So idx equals -1.27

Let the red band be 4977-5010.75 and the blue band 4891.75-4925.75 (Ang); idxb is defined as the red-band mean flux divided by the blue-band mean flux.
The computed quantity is 1.01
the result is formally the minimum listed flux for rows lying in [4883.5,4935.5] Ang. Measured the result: 31.06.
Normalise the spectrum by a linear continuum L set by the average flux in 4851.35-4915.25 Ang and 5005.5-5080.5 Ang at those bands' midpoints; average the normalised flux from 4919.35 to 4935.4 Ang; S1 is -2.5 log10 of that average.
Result 0.00 mag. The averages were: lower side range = 36.3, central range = 36.3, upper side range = 36.4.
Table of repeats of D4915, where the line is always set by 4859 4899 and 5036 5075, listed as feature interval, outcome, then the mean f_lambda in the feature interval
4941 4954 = -0.09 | 39.1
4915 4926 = 0.03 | 35.2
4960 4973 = -0.08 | 38.8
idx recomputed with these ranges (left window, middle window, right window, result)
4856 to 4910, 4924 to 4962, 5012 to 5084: -1.5 Ang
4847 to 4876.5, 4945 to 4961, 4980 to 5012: -0.8 Ang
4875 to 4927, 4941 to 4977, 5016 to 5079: -1.8 Ang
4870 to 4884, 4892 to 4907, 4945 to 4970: -0.1 Ang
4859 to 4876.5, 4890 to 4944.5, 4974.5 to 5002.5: -2.4 Ang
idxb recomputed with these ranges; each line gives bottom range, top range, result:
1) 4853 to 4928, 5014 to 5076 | 1.01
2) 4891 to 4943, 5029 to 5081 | 1.00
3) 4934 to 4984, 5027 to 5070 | 0.97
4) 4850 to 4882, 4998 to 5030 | 1.01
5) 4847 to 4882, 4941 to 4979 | 1.07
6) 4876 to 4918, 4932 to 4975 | 1.02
